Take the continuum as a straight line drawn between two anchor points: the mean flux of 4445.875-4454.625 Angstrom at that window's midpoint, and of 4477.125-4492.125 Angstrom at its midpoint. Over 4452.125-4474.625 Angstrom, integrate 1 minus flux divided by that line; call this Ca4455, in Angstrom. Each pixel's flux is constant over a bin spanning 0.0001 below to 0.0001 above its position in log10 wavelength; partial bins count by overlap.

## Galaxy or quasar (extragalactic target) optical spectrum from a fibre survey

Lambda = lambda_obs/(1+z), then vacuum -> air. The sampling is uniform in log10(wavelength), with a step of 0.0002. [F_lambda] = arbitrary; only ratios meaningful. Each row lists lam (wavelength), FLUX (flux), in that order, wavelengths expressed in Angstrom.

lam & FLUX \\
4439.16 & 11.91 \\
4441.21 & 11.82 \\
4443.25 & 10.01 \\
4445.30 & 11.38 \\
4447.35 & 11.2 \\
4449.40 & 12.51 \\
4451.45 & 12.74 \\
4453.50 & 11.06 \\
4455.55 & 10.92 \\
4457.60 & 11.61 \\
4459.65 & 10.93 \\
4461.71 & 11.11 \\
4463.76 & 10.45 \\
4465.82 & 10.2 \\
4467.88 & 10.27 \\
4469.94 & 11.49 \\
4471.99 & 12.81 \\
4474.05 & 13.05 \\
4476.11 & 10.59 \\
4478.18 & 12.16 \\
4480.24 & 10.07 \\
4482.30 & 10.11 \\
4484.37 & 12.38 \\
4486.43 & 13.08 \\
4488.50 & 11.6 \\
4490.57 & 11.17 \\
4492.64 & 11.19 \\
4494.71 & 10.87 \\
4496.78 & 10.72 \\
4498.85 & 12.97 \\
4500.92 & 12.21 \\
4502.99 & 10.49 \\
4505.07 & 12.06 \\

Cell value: 0.9 Angstrom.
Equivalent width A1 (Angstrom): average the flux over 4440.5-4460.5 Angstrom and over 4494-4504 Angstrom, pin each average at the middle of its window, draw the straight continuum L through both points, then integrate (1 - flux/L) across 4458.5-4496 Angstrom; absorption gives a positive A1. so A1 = 0.5 Angstrom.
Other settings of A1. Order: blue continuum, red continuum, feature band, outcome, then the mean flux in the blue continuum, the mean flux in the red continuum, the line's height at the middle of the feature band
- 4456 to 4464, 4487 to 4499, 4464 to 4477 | -0.21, 11.1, 11.4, 11.2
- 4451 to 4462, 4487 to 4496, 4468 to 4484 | -0.18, 11.3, 11.3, 11.3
